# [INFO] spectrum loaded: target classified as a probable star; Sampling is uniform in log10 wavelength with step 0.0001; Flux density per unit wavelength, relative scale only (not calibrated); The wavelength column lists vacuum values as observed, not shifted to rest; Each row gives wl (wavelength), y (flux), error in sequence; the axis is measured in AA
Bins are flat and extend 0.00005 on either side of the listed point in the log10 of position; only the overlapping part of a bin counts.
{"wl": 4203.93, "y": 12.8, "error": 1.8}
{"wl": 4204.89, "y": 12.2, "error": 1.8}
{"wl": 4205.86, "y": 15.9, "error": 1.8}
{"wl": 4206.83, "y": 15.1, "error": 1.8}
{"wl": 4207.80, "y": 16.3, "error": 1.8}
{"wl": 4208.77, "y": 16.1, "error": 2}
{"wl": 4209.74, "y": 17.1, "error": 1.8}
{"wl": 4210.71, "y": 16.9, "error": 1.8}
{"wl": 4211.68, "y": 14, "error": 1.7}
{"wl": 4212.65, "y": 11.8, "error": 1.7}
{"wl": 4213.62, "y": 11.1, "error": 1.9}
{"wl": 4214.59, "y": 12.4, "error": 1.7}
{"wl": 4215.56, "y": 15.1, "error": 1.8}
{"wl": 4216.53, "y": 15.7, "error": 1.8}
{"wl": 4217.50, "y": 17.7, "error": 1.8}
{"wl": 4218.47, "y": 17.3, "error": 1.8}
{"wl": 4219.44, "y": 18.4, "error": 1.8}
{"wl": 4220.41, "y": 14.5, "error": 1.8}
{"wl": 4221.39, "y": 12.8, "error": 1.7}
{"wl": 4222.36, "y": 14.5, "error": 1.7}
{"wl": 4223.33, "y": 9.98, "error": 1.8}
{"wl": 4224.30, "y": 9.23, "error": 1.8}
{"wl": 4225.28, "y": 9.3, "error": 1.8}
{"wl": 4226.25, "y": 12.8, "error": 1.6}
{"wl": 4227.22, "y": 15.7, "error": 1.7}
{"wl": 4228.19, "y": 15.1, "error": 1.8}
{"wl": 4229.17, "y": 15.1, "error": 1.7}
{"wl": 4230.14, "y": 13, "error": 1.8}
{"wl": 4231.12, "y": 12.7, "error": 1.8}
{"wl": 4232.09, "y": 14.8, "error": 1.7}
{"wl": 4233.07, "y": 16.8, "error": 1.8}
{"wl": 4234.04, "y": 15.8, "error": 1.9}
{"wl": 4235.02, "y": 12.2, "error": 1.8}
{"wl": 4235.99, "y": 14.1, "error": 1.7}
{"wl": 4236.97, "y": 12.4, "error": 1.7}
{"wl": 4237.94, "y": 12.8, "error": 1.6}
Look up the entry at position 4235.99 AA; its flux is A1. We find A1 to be 14.1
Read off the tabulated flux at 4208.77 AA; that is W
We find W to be 16.1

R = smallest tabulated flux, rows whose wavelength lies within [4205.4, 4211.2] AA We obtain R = 15.1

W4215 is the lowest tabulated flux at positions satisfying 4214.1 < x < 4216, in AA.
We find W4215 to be 12.4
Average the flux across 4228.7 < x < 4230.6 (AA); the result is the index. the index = 14.1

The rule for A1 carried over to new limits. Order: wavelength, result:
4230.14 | 13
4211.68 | 14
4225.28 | 9.3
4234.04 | 15.8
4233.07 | 16.8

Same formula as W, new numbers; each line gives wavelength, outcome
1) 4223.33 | 9.98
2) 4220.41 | 14.5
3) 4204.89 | 12.2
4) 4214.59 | 12.4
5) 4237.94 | 12.8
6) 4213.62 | 11.1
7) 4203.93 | 12.8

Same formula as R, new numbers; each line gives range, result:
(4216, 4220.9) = 14.5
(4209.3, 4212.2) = 14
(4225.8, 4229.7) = 12.8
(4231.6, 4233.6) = 14.8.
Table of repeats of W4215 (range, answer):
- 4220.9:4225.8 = 9.23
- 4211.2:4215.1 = 11.1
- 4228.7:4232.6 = 12.7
